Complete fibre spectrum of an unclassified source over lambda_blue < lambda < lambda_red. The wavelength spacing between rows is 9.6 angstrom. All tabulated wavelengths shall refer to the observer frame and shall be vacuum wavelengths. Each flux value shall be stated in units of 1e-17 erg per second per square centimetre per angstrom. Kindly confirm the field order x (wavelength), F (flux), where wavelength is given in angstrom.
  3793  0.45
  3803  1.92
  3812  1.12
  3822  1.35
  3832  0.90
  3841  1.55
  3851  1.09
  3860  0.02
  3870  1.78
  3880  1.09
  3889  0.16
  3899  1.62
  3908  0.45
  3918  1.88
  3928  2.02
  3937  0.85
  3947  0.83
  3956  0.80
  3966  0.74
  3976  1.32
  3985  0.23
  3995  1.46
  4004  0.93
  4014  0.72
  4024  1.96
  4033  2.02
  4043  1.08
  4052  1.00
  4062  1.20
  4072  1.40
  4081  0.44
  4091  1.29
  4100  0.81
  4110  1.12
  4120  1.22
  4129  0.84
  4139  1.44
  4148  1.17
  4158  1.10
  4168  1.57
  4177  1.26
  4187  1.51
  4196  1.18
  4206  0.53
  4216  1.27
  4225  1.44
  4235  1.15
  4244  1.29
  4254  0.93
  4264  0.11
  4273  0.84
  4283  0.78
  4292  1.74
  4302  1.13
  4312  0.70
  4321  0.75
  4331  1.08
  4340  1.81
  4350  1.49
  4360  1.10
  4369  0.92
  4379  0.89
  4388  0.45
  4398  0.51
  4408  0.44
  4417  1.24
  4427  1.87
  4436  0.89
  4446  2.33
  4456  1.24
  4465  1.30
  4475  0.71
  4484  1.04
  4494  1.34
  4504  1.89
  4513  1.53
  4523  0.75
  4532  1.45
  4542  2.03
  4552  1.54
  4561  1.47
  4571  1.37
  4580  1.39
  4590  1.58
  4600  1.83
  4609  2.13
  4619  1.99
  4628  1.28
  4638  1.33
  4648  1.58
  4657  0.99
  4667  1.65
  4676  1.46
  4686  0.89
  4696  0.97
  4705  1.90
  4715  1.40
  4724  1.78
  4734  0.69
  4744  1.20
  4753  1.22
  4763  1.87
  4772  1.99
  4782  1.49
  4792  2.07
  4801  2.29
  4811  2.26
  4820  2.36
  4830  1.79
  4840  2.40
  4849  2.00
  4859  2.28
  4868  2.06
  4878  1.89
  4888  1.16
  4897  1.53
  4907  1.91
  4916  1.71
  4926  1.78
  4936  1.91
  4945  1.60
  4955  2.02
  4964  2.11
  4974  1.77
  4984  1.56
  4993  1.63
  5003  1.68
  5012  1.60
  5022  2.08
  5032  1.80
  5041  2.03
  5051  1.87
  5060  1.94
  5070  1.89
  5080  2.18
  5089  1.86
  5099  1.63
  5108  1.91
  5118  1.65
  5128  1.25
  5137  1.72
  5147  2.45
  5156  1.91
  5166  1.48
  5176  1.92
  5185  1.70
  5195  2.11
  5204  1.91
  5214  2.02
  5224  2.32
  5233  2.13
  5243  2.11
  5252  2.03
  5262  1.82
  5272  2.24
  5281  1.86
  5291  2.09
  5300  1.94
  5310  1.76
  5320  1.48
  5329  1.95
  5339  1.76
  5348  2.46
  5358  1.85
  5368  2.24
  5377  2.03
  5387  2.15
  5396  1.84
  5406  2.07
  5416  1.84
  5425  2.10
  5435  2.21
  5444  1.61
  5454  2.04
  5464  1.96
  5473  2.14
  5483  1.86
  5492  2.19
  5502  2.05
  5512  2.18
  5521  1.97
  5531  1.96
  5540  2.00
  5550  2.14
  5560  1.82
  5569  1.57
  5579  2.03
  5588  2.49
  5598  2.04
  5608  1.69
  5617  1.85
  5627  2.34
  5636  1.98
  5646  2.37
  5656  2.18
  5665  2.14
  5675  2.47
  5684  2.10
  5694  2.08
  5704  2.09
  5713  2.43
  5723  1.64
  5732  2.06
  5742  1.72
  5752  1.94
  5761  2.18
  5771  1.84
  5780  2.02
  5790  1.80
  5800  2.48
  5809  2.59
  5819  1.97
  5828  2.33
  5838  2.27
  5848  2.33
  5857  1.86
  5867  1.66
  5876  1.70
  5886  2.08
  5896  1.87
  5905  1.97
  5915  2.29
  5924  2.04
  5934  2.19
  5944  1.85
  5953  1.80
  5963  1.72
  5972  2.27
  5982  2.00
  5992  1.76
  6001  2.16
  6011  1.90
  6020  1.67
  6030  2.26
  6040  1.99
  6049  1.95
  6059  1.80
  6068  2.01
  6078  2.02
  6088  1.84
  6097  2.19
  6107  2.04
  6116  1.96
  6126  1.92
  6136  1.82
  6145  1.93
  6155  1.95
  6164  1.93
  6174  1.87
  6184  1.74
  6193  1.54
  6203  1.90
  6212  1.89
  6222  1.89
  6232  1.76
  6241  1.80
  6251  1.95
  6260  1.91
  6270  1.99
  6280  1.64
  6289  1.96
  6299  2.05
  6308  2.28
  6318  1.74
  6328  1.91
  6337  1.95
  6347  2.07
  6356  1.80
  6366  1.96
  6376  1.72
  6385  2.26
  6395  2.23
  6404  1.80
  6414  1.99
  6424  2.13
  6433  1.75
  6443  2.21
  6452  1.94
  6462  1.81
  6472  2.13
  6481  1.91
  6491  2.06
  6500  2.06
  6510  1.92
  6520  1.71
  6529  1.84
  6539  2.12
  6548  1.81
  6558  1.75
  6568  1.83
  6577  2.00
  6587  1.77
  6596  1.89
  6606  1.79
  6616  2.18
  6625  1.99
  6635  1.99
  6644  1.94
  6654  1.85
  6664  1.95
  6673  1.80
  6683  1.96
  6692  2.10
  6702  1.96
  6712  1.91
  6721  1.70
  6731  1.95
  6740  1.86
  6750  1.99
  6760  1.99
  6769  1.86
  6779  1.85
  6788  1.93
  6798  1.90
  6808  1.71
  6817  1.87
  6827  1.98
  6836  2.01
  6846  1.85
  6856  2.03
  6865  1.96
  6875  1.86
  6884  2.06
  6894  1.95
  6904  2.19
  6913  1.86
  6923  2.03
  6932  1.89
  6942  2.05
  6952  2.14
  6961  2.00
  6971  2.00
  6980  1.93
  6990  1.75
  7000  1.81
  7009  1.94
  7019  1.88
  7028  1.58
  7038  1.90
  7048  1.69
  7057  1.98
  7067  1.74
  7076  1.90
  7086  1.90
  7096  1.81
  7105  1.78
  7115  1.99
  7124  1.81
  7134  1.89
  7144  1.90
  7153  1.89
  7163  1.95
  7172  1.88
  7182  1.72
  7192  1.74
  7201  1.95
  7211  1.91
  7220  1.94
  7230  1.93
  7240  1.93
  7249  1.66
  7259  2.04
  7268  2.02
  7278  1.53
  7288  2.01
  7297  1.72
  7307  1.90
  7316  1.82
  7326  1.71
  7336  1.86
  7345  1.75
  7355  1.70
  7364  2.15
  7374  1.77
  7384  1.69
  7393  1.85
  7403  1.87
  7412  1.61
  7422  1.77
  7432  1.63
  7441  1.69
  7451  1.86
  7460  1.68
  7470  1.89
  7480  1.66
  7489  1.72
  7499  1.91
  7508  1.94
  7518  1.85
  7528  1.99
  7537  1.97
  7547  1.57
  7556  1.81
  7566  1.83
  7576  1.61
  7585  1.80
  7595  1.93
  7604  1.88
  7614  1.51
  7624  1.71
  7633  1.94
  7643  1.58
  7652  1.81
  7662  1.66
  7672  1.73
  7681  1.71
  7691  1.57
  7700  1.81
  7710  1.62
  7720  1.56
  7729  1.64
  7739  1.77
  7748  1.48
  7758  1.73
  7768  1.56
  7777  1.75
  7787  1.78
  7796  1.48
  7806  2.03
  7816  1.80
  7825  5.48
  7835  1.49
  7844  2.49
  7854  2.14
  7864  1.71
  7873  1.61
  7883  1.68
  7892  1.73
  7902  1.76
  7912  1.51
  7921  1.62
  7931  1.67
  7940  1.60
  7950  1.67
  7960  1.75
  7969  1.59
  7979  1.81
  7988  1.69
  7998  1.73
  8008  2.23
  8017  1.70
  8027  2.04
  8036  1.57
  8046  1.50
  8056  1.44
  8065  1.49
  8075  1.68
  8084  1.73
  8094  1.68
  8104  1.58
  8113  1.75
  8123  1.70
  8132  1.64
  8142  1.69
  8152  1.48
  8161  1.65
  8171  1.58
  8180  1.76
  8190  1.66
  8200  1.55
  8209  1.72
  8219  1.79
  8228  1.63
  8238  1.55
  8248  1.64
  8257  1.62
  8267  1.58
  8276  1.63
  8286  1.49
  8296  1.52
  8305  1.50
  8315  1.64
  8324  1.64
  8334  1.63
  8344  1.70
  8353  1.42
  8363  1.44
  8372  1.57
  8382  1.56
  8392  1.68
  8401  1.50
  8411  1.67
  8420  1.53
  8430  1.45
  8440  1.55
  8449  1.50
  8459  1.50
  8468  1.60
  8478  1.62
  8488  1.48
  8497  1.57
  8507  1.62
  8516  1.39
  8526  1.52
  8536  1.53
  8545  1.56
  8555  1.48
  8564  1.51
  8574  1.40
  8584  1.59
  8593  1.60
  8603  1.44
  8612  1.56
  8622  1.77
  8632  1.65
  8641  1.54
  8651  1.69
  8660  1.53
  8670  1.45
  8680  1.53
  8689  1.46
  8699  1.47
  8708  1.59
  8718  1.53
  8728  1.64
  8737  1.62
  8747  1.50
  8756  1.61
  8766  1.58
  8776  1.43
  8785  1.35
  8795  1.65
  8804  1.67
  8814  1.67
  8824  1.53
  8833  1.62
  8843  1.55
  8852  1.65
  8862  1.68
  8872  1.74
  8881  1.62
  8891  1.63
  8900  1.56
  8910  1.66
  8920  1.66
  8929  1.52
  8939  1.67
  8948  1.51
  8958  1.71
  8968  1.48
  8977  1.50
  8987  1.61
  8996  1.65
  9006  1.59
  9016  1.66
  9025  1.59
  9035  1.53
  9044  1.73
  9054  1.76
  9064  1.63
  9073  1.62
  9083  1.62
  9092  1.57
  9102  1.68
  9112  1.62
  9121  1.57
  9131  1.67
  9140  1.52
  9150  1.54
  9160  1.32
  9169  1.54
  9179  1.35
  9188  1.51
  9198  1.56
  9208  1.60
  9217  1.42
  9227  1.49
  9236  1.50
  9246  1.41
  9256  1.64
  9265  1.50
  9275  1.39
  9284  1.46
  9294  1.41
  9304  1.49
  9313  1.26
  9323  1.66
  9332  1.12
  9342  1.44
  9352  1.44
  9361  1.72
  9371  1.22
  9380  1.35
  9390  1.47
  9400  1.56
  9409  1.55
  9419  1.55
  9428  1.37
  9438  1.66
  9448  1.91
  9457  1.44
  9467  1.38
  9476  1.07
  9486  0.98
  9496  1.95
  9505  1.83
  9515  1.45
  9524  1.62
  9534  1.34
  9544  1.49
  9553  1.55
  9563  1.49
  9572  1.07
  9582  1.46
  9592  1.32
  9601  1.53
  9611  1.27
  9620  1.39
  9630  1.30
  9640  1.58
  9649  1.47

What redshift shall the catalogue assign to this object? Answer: 0.19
